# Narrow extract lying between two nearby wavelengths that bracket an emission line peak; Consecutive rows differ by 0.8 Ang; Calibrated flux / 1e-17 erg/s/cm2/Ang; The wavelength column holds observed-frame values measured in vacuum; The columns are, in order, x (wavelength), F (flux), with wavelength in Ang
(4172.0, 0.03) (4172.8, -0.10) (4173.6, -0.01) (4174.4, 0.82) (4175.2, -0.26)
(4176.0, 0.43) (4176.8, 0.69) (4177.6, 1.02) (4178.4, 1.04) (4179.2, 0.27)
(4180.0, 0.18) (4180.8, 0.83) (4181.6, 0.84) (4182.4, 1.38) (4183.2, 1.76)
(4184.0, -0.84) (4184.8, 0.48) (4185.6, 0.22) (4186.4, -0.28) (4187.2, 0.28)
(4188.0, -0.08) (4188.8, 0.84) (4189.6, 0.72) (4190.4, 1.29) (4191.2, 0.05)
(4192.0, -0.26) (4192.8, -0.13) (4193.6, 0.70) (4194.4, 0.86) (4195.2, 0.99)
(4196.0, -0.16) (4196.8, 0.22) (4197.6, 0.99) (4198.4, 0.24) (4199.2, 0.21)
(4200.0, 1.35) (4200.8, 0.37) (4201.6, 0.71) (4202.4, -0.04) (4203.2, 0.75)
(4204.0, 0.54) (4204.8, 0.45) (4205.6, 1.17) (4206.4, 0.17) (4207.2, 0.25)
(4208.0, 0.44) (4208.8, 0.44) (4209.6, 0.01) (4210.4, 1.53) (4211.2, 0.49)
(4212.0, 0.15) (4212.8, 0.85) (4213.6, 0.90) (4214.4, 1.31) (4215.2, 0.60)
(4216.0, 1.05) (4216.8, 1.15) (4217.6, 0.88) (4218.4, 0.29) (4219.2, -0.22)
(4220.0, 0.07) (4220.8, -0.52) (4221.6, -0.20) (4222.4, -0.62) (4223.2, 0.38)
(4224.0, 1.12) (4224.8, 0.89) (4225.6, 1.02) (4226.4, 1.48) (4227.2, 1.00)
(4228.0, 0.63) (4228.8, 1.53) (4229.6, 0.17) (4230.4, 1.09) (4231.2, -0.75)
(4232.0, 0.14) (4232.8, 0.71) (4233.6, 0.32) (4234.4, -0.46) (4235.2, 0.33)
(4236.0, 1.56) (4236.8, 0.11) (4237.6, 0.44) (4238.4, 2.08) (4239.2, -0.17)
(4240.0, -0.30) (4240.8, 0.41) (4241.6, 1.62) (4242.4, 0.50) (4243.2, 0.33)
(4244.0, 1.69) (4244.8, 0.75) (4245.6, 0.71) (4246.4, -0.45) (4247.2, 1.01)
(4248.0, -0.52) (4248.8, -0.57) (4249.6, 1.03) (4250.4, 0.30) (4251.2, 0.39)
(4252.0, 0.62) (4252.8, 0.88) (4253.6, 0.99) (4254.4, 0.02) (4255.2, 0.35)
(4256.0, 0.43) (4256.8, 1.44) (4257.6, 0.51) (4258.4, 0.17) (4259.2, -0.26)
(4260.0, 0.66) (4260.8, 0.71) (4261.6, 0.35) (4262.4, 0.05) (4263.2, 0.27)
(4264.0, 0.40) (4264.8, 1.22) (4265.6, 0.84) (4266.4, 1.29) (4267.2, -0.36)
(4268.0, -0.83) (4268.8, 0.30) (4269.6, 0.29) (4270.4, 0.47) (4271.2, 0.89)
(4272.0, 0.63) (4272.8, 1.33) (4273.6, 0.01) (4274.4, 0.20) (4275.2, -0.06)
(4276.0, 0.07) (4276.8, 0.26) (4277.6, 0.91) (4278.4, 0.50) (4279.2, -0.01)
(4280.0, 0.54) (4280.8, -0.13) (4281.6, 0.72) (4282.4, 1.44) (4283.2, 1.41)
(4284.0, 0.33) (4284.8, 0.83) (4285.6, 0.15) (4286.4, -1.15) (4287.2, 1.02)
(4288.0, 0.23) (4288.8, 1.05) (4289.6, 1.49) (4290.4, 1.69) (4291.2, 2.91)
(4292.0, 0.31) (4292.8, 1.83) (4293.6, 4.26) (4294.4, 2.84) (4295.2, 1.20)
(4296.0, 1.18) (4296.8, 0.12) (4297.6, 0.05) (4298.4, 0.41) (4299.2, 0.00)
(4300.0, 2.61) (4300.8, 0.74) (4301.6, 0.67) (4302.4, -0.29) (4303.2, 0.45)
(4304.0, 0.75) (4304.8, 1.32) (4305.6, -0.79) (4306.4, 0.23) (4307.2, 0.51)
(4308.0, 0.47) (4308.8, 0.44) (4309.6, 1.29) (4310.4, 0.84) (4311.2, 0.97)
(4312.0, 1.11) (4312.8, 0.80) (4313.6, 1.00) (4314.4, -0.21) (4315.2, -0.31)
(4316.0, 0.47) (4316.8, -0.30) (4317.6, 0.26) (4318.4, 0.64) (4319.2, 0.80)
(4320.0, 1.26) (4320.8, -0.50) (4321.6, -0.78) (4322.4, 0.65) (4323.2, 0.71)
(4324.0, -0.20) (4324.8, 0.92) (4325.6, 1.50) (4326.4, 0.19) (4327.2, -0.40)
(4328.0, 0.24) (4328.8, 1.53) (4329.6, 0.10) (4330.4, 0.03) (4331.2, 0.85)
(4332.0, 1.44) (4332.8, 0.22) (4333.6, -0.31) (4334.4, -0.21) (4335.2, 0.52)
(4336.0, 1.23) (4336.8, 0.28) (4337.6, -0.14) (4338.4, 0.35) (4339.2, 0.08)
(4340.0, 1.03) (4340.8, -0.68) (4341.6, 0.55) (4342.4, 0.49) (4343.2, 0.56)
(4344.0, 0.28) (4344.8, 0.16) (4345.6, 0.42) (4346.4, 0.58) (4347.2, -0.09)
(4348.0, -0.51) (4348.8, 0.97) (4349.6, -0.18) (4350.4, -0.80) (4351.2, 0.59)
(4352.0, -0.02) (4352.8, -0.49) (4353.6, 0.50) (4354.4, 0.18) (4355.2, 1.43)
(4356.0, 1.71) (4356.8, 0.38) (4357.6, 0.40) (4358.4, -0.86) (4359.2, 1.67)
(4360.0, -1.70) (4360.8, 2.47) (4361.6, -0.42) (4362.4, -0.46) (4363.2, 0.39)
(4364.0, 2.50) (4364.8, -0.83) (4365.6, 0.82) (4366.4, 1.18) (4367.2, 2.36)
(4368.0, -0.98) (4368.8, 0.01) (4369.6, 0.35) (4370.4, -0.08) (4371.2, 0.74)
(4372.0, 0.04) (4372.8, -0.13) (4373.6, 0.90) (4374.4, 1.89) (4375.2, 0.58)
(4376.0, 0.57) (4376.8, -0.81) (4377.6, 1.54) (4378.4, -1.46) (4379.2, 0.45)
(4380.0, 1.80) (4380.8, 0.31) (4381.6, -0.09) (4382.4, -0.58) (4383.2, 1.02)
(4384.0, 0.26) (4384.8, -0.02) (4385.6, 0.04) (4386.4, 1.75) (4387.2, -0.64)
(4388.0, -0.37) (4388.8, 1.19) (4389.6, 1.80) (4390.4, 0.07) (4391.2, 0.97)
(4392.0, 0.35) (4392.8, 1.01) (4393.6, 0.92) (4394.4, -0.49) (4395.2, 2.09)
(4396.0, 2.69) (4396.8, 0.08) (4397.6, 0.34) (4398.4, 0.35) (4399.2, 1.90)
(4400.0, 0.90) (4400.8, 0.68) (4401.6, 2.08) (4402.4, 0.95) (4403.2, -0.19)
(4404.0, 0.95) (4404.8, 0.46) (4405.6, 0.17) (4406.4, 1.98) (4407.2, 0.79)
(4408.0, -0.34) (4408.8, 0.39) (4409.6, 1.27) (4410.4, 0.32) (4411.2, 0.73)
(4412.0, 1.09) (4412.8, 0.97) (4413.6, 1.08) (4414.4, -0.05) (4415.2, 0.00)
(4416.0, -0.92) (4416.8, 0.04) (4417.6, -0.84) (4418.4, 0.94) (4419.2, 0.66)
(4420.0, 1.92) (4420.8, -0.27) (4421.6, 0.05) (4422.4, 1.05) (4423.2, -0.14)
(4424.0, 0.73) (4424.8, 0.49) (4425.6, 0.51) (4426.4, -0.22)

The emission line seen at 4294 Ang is [O II]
